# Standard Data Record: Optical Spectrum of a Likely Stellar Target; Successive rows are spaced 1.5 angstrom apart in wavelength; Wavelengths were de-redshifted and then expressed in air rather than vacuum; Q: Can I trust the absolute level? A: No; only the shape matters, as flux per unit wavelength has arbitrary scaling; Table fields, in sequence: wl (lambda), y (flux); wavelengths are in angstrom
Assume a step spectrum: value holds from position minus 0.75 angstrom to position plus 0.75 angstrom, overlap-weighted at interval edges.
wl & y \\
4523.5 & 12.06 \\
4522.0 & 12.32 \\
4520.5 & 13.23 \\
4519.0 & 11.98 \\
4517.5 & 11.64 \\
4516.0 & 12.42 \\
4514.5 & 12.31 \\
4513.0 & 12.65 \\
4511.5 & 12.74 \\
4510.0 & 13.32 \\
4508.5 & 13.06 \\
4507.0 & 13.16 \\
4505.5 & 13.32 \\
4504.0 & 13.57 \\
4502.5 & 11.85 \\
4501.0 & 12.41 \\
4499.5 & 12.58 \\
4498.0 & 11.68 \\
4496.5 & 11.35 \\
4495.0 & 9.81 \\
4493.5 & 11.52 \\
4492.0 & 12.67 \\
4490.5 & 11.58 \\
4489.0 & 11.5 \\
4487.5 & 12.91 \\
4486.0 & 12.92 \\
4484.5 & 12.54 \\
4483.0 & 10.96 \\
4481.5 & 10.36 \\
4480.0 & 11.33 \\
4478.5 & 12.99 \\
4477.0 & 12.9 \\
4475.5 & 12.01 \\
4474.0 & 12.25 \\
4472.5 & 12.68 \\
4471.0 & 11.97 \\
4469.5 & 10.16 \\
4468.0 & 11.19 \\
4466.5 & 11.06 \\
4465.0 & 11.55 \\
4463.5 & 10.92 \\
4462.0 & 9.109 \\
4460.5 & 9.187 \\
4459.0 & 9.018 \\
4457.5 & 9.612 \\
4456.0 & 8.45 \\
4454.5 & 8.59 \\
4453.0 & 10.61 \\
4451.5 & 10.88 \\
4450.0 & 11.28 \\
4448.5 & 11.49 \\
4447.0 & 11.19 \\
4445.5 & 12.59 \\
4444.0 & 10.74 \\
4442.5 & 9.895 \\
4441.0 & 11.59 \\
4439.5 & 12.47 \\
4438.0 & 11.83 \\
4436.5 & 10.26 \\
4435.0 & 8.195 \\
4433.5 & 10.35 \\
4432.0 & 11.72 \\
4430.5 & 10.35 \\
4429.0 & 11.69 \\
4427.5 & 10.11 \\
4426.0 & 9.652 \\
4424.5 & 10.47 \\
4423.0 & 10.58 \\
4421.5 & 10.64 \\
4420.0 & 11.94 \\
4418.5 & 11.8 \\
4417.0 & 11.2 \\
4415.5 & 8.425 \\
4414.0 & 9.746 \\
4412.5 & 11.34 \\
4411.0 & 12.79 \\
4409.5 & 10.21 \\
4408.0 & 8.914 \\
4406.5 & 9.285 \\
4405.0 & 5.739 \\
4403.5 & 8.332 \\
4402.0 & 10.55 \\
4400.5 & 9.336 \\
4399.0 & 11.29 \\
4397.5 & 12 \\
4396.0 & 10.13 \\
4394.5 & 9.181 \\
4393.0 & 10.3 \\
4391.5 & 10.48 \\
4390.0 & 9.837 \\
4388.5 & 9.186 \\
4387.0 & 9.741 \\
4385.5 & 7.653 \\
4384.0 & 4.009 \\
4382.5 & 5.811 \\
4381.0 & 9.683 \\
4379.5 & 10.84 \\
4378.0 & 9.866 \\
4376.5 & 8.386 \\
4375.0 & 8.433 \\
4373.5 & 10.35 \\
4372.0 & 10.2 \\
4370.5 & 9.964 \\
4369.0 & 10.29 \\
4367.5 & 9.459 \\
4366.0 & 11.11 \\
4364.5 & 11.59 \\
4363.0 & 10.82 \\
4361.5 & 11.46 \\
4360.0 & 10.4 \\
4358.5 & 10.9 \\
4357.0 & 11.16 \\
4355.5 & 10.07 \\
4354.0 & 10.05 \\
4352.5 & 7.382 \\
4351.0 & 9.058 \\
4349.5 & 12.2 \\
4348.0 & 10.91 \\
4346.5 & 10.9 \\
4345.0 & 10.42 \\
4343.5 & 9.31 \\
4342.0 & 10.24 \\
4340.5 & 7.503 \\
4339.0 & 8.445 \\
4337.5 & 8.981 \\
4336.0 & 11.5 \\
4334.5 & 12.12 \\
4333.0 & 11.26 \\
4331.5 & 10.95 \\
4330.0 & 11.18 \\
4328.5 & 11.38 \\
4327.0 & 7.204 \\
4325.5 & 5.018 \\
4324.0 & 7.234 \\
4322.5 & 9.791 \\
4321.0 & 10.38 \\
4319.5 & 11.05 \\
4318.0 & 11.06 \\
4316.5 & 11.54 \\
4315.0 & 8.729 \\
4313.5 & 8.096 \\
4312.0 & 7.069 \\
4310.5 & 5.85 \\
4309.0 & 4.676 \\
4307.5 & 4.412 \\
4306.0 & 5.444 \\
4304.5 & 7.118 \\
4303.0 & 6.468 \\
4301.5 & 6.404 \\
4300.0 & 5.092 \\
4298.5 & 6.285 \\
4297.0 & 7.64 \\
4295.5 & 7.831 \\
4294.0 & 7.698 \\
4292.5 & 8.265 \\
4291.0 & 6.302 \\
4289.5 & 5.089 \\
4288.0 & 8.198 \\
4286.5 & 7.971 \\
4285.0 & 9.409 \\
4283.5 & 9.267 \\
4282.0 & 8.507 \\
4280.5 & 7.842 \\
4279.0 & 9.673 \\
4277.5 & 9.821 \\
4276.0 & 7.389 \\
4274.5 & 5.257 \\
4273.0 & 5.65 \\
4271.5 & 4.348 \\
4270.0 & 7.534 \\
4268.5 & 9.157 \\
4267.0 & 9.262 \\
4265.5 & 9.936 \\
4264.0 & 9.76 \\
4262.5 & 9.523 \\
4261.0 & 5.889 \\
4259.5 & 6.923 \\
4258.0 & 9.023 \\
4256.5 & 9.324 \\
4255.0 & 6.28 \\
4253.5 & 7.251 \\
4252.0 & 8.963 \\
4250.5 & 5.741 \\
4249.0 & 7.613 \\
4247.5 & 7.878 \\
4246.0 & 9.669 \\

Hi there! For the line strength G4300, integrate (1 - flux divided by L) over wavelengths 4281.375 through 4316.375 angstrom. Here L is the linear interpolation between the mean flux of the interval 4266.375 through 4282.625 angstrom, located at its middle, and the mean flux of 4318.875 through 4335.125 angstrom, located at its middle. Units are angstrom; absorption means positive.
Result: 6.0 angstrom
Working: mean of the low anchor 7.66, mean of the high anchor 9.75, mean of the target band 7.11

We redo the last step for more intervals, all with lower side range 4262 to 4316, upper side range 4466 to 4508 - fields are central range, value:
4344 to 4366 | -3.9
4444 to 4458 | 0.7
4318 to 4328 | -0.6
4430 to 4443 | 0.1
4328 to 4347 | -3.9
